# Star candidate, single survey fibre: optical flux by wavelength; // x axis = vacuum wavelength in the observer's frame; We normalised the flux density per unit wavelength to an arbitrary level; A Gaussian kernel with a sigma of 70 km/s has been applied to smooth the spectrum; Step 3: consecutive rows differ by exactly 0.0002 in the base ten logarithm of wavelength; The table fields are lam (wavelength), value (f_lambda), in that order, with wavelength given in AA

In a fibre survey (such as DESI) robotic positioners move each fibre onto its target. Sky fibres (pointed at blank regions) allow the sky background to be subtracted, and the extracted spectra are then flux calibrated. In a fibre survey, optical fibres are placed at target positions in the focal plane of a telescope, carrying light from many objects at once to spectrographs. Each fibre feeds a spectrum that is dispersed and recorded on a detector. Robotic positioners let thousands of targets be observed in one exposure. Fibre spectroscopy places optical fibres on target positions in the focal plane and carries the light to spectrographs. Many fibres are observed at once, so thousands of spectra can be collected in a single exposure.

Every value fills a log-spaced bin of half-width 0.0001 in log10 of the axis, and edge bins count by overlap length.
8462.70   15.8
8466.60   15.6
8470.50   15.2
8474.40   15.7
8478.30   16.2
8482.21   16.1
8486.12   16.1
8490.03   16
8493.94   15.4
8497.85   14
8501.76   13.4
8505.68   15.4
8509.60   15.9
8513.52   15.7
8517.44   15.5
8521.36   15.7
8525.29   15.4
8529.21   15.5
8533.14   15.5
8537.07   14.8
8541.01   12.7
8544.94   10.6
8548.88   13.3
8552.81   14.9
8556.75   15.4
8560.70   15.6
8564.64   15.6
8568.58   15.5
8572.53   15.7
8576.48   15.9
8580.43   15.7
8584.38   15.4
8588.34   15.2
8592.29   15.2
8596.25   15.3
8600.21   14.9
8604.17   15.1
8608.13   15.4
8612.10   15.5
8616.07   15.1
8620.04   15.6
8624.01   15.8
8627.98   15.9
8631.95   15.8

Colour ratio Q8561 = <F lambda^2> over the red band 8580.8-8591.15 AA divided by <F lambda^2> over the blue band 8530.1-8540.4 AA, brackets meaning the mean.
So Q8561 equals 1.05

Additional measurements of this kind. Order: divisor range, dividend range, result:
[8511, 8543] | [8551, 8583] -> 1.04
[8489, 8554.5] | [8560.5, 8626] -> 1.07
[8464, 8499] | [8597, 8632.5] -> 1.02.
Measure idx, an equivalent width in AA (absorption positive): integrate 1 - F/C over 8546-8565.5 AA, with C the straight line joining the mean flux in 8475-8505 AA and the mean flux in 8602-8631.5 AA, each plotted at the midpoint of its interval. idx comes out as 0.88 AA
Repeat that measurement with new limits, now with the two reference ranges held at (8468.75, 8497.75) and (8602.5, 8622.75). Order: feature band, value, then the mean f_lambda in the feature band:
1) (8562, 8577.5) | -0.2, 15.7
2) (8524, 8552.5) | 2.9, 14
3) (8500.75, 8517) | 0.4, 15.2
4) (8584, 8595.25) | 0.1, 15.2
